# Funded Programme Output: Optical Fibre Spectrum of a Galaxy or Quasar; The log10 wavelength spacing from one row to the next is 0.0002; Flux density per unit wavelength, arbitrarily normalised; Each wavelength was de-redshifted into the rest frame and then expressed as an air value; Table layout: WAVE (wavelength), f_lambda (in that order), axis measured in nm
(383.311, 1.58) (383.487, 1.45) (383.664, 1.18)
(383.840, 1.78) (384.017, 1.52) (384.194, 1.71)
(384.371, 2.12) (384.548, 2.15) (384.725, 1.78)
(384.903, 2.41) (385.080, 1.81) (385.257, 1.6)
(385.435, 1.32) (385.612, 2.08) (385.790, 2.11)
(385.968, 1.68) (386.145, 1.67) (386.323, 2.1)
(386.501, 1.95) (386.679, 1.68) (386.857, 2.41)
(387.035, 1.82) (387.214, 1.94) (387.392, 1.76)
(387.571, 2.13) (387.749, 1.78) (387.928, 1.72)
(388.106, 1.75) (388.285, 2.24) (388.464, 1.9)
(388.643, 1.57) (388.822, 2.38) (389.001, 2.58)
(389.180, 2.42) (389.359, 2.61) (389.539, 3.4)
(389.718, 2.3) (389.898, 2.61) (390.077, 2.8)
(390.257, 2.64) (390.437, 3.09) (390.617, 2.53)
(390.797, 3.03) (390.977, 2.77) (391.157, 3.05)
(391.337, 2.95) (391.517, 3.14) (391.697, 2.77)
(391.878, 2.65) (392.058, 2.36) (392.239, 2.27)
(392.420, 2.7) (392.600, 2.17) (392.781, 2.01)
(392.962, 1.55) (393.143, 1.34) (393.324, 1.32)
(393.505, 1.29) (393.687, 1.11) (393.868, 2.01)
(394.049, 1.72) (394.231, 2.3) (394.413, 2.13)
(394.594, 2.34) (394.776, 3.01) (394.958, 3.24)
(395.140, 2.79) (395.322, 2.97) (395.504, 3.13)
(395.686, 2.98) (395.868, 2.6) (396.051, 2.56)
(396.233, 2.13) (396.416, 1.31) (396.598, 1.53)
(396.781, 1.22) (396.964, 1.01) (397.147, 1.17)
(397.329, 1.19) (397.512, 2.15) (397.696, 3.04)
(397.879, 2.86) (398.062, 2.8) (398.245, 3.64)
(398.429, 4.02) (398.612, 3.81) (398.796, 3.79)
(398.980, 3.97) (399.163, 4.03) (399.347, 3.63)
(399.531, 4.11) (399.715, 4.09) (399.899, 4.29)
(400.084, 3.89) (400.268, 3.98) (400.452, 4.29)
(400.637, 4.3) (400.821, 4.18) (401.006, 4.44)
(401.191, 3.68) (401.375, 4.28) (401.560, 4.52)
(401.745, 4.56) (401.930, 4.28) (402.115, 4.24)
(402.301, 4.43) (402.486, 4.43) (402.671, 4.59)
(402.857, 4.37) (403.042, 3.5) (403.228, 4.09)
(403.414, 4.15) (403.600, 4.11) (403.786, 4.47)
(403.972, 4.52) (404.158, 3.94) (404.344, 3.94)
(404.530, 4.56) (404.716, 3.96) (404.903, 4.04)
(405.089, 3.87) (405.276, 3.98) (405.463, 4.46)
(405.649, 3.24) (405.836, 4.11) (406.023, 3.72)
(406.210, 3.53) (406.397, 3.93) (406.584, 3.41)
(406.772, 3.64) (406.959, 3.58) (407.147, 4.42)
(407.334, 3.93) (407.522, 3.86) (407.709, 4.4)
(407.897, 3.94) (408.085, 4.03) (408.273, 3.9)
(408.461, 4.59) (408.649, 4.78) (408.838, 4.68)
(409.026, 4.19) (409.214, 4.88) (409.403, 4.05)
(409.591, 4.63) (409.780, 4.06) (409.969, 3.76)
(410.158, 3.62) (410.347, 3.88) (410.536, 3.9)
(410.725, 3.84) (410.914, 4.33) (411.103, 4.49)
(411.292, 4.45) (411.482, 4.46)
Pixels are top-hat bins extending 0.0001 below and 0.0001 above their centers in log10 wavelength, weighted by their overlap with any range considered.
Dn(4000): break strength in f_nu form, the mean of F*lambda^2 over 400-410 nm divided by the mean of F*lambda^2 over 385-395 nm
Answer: 2.02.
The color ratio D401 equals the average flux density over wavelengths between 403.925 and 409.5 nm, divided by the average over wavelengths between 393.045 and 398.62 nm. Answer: 1.80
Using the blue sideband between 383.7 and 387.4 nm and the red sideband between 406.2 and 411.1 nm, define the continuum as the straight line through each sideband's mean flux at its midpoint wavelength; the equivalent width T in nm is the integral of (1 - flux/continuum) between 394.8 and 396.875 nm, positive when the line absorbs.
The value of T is 0.305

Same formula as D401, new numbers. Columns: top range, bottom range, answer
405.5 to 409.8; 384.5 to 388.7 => 2.15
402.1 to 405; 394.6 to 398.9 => 1.64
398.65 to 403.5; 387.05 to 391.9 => 1.69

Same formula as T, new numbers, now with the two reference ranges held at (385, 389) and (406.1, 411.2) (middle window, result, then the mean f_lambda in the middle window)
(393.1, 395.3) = 0.46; 2.09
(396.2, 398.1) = 0.72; 1.82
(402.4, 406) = -0.48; 4.11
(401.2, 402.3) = -0.31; 4.33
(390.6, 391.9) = -0.32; 2.89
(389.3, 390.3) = -0.25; 2.73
